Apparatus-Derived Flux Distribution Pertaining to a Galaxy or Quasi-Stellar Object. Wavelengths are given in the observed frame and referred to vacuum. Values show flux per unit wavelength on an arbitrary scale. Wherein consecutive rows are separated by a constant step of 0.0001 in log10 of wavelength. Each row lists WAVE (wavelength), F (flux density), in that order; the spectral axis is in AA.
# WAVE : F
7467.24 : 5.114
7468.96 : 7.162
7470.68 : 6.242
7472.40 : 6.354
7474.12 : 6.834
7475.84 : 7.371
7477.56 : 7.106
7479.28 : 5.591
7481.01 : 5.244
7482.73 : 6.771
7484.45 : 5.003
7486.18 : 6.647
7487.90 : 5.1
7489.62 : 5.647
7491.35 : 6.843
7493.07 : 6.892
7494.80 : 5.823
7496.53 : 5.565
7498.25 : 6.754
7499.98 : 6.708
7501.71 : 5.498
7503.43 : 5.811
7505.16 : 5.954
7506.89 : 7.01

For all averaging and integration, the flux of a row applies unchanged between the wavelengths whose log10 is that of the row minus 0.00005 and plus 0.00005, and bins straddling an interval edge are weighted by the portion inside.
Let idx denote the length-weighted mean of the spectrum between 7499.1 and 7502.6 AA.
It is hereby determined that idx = 6.11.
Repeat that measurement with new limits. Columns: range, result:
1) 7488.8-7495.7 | 6.29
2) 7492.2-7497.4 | 6.1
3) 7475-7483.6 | 6.41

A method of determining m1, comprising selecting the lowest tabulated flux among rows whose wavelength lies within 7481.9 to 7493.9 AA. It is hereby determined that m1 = 5.003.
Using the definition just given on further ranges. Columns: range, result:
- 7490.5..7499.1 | 5.565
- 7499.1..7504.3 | 5.498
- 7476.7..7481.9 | 5.244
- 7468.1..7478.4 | 6.242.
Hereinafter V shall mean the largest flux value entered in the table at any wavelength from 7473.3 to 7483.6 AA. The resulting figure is 7.371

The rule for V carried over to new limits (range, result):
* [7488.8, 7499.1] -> 6.892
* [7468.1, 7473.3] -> 7.162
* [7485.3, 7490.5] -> 6.647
